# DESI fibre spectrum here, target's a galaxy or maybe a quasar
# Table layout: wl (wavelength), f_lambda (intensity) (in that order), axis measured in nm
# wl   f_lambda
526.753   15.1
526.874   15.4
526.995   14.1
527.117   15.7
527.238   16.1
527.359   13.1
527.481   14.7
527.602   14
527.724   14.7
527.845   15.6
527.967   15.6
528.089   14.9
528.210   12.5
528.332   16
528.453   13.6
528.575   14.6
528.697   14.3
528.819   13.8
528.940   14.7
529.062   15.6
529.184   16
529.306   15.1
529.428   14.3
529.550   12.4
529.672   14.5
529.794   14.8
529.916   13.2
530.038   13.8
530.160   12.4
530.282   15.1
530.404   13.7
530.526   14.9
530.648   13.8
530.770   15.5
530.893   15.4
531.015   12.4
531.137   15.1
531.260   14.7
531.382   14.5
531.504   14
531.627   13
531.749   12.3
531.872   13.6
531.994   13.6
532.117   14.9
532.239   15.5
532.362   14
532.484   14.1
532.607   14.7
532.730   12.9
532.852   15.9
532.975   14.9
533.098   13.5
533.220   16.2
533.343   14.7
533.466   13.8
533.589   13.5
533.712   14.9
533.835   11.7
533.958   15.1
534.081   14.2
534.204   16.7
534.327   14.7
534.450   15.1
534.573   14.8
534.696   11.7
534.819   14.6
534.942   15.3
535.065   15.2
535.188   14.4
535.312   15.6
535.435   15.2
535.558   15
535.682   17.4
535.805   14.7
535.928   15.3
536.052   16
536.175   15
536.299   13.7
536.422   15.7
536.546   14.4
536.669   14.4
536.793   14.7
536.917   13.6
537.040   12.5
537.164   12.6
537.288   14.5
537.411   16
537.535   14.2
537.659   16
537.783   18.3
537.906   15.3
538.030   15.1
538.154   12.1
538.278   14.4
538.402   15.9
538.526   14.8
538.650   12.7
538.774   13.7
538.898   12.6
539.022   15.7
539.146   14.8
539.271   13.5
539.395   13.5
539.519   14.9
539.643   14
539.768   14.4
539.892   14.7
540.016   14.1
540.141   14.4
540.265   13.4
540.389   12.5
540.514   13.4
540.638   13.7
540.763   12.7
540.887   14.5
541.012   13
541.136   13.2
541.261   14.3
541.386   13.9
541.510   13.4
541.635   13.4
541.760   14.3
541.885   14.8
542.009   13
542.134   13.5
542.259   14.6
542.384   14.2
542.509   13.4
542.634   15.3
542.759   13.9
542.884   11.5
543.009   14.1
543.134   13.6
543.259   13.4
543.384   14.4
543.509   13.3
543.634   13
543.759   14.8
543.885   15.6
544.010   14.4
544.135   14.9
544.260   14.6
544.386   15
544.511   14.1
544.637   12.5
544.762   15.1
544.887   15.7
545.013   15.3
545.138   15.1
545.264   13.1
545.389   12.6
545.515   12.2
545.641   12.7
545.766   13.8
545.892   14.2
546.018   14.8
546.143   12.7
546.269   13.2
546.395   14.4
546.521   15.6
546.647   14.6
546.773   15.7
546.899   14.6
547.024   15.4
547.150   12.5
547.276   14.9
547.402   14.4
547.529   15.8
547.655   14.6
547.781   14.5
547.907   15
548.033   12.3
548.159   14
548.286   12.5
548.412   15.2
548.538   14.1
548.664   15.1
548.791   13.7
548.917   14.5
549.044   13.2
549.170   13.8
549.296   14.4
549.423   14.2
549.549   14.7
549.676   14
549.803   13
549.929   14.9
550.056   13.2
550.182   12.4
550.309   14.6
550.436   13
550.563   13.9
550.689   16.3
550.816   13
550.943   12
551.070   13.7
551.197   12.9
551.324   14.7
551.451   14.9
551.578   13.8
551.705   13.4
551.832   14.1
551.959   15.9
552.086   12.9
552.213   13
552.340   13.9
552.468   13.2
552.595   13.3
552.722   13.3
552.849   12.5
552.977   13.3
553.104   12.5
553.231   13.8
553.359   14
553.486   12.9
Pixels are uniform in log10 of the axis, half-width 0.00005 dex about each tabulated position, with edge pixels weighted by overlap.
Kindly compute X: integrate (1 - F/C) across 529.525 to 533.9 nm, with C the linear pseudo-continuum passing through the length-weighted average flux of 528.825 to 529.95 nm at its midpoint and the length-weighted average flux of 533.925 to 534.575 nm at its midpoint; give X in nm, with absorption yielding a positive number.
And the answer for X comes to 0.20 nm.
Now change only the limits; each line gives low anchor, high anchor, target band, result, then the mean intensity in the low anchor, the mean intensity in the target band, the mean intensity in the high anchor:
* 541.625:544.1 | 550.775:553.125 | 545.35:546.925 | -0.017 nm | 13.9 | 13.9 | 13.5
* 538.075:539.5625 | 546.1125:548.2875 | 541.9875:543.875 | 0.051 nm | 14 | 13.8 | 14.3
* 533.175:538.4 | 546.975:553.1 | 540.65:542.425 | 0.077 nm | 14.7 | 13.8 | 13.9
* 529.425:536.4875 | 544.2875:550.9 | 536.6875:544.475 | 0.095 nm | 14.4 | 14.1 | 14.1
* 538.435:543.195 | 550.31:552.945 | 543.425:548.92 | -0.183 nm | 13.8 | 14.2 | 13.7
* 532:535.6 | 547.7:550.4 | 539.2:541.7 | 0.097 nm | 14.6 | 13.7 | 14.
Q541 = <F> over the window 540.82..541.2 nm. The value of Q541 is 13.6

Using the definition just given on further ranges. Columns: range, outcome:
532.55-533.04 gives 14.6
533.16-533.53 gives 14.9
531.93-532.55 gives 14.4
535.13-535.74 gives 15.5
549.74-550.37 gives 13.6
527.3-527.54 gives 13.9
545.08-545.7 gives 13.1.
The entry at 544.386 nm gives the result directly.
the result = 15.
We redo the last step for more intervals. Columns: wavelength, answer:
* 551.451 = 14.9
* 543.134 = 13.6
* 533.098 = 13.5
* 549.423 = 14.2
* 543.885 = 15.6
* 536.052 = 16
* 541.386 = 13.9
